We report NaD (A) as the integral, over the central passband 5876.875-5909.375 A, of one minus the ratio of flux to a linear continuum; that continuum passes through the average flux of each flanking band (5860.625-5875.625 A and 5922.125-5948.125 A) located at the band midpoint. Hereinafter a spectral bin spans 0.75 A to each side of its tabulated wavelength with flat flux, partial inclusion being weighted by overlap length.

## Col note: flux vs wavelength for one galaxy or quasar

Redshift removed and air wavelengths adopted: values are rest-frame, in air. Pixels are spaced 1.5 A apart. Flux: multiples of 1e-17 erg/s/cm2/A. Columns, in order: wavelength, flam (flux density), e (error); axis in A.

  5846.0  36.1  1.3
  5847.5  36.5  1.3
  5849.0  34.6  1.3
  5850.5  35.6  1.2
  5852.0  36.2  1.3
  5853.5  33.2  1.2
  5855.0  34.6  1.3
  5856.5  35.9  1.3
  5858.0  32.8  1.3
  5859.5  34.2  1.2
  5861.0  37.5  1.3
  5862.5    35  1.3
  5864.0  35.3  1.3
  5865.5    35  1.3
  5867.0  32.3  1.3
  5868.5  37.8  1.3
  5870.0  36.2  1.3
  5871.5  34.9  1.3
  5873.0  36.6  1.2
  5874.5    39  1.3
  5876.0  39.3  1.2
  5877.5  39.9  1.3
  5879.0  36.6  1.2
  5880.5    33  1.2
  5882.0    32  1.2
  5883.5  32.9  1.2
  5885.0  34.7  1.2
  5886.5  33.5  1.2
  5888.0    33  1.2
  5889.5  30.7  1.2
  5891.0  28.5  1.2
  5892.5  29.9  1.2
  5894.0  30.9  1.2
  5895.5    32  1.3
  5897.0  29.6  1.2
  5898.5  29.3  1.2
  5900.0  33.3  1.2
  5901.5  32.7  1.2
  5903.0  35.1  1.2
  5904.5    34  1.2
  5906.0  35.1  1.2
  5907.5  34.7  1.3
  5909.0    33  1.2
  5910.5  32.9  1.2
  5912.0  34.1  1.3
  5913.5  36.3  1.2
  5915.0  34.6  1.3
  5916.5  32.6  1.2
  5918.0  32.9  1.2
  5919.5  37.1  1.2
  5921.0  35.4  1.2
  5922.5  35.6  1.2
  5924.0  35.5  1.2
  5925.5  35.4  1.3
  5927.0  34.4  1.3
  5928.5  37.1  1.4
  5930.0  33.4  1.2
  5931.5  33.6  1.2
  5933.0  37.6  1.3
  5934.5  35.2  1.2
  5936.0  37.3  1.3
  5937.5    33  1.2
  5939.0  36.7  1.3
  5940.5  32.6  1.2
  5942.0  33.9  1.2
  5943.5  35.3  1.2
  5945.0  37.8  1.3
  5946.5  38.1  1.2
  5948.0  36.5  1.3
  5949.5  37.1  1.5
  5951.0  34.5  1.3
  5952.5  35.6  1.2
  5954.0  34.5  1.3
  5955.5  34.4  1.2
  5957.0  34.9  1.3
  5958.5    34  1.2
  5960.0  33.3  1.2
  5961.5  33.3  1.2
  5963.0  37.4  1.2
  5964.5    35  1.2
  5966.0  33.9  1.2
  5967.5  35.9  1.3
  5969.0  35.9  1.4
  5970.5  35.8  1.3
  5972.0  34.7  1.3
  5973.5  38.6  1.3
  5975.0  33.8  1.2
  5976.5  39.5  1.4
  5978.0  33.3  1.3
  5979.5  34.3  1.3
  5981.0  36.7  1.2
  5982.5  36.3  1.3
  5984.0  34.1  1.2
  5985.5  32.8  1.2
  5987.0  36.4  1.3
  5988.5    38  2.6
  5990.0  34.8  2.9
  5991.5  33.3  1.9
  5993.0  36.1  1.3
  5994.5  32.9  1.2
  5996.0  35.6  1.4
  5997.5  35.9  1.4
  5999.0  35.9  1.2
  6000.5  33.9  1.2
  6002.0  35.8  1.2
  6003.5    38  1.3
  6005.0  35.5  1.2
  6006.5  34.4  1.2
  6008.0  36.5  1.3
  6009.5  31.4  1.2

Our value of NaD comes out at 2.6 A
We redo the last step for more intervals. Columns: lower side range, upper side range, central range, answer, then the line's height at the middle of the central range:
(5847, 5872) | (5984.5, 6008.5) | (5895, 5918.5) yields 1.29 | 35.2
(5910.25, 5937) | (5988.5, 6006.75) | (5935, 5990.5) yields -0.32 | 35.2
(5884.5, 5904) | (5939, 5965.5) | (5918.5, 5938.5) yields -0.95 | 33.8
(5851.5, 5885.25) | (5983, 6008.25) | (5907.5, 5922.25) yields 0.41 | 35.4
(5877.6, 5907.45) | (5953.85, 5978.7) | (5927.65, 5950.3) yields -0.92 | 34.3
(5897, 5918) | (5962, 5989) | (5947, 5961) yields -0.02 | 35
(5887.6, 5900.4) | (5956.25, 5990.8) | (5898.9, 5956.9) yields -4.07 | 32.7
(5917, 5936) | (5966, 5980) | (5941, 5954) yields -0.17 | 35.5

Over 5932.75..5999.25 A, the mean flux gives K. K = 35.4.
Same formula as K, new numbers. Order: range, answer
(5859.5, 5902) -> 34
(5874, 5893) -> 34.1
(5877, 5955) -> 34.2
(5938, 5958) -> 35.5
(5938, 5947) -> 35.6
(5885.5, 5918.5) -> 32.7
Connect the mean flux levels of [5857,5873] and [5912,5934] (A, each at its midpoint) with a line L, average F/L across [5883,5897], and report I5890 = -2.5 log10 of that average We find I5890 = 0.11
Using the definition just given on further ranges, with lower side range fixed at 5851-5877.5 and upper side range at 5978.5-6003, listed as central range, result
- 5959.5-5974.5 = -0.003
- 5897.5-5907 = 0.076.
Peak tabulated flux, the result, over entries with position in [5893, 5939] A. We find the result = 37.6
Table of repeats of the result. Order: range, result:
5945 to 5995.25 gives 39.5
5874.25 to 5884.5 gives 39.9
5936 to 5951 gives 38.1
